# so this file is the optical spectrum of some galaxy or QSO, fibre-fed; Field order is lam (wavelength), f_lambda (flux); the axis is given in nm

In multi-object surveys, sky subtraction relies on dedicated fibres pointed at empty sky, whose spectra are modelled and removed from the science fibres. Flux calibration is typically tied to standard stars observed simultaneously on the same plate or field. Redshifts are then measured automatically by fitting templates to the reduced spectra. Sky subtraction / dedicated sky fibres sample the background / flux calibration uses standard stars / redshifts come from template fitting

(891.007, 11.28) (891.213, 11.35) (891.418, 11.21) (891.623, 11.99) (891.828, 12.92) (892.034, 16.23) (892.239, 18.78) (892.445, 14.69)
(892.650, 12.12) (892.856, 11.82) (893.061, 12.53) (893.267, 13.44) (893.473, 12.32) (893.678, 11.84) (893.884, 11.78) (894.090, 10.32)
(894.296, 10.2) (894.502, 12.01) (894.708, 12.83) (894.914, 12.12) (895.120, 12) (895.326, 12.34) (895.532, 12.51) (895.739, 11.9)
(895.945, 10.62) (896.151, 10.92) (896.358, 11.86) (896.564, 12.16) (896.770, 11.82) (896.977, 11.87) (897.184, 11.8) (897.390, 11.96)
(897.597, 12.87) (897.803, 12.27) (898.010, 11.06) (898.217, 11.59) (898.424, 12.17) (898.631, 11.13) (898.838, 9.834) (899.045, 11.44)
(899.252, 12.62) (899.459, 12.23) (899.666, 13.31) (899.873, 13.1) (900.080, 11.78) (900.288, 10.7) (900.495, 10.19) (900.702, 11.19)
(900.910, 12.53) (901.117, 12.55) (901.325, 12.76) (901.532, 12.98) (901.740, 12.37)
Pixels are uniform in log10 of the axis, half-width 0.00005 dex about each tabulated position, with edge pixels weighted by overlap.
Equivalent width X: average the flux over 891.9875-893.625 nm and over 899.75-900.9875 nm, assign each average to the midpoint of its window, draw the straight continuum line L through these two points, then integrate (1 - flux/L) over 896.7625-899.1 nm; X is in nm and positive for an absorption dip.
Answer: 0.13 nm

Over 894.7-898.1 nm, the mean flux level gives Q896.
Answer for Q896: 11.9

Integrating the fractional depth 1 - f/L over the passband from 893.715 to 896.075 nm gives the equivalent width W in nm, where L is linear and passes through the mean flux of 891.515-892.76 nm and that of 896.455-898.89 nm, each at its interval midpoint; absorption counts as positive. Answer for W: 0.25 nm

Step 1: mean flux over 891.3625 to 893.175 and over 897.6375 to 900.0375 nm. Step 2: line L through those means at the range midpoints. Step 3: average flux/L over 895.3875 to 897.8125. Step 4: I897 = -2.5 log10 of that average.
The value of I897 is 0.06 mag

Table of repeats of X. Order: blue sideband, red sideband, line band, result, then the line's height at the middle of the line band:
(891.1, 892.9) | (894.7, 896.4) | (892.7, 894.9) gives 0.128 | 12.7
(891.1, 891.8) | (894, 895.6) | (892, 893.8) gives -0.295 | 11.7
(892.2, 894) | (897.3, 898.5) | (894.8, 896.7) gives 0.095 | 12.5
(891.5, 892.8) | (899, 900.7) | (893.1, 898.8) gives 0.556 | 13.1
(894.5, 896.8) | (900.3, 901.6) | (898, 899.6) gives 0.046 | 11.9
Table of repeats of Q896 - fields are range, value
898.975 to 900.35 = 12.2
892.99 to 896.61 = 11.9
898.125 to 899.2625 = 11.4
